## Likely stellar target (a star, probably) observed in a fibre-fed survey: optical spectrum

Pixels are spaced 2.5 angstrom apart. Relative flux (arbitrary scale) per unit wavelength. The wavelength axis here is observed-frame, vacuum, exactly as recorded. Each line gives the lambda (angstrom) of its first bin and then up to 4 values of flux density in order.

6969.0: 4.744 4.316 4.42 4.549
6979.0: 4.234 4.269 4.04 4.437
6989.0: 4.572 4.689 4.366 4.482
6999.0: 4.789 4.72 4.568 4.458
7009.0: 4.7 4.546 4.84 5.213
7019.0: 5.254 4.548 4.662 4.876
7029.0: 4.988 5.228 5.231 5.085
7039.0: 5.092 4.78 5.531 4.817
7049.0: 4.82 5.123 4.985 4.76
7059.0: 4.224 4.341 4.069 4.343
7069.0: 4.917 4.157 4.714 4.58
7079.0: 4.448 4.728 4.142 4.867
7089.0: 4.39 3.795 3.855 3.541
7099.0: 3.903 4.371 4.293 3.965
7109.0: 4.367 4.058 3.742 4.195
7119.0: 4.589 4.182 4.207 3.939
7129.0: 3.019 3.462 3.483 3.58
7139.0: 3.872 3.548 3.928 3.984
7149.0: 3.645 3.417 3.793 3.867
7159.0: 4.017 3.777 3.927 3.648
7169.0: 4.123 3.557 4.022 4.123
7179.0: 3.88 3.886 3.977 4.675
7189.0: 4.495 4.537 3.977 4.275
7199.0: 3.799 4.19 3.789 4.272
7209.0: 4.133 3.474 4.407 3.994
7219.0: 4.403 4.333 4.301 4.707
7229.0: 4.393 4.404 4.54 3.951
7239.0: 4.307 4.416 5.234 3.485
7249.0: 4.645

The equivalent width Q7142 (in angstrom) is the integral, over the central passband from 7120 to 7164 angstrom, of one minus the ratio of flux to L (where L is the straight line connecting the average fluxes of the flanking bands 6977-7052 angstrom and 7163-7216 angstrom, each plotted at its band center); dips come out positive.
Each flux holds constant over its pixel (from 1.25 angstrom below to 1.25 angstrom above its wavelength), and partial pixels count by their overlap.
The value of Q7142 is 5.1 angstrom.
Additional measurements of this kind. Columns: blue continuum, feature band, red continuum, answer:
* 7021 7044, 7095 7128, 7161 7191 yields 2.7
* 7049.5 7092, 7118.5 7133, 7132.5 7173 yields 0.6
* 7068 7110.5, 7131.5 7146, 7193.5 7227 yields 1.9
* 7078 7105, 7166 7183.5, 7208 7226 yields 1.2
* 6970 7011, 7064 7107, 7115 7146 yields -2.6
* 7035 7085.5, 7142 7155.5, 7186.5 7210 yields 1.9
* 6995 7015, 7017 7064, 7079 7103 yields -4.6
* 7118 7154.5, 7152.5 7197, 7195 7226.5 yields -0.7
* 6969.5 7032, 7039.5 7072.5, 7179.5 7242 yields -1.3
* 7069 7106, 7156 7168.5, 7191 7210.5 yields 0.9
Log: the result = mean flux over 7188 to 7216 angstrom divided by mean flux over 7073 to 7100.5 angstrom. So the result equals 1.0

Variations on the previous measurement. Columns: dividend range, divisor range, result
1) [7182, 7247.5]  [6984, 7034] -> 0.90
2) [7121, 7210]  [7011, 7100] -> 0.84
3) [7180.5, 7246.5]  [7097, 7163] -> 1.09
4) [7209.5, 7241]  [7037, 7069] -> 0.90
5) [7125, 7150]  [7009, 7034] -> 0.74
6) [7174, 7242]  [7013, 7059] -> 0.85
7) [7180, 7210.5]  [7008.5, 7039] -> 0.84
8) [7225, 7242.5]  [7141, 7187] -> 1.13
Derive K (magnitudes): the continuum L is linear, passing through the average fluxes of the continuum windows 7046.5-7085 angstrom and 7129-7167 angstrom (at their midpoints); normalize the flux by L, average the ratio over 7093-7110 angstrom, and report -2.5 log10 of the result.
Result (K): 0.040 mag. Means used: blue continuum 4.57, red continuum 3.71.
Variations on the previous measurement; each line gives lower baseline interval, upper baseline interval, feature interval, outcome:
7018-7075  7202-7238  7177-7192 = 0.030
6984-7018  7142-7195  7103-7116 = 0.028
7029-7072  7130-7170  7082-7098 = 0.068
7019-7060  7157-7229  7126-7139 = 0.253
